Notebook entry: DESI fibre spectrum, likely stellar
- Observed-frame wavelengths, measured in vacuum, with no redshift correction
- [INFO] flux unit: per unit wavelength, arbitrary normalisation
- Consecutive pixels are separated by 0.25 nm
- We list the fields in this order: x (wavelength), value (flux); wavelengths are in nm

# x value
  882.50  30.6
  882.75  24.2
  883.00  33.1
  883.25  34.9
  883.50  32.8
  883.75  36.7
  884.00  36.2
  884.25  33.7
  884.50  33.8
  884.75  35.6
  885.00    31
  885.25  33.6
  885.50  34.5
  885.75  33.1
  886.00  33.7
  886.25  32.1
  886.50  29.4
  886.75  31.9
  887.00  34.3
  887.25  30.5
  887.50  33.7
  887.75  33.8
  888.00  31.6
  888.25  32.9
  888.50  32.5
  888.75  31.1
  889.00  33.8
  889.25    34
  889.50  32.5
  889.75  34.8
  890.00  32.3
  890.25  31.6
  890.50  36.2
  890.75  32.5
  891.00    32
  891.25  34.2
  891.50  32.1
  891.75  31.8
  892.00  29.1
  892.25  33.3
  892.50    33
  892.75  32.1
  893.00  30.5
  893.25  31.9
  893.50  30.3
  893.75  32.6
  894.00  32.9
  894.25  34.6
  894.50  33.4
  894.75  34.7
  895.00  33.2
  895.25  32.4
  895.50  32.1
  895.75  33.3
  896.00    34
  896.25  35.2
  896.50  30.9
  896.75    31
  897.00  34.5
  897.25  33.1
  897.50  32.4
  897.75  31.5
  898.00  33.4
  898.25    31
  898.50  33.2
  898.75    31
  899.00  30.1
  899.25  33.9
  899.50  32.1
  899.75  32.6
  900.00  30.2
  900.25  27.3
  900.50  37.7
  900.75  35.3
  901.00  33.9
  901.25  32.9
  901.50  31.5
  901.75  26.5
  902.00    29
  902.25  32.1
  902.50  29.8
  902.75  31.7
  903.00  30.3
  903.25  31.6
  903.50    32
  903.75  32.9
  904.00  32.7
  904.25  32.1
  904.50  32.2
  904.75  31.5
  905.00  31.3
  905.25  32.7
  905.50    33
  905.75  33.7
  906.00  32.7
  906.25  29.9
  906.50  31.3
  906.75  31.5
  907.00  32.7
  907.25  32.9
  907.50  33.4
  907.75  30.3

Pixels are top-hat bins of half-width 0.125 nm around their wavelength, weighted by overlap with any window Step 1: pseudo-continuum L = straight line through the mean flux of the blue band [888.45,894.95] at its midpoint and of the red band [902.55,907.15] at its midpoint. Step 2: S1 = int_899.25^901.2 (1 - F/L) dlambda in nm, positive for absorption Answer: -0.036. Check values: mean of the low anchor 32.7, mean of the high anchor 32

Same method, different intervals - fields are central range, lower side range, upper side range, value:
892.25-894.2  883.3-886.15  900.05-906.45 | 0.06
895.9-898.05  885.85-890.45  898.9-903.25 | -0.06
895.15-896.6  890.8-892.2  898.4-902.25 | -0.05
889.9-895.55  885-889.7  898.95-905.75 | -0.03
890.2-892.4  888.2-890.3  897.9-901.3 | 0.01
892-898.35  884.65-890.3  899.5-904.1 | -0.09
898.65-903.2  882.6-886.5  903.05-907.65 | 0.12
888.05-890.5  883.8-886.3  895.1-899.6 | 0.03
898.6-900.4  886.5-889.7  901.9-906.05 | 0.05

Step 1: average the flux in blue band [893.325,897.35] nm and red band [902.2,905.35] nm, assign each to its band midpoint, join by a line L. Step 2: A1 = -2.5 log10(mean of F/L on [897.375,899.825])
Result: 0.01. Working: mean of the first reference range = 33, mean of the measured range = 32.1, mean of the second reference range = 31.7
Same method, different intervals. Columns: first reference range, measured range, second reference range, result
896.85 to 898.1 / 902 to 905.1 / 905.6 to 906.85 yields 0.02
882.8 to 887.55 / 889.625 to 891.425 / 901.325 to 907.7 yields -0.02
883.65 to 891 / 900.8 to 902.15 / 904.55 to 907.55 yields 0.05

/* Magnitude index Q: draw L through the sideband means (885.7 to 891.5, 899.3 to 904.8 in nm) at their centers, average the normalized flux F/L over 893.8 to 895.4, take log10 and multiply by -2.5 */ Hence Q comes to -0.038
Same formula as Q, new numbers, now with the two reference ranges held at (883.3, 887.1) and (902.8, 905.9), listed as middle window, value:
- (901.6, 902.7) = 0.10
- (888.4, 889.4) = 0.01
